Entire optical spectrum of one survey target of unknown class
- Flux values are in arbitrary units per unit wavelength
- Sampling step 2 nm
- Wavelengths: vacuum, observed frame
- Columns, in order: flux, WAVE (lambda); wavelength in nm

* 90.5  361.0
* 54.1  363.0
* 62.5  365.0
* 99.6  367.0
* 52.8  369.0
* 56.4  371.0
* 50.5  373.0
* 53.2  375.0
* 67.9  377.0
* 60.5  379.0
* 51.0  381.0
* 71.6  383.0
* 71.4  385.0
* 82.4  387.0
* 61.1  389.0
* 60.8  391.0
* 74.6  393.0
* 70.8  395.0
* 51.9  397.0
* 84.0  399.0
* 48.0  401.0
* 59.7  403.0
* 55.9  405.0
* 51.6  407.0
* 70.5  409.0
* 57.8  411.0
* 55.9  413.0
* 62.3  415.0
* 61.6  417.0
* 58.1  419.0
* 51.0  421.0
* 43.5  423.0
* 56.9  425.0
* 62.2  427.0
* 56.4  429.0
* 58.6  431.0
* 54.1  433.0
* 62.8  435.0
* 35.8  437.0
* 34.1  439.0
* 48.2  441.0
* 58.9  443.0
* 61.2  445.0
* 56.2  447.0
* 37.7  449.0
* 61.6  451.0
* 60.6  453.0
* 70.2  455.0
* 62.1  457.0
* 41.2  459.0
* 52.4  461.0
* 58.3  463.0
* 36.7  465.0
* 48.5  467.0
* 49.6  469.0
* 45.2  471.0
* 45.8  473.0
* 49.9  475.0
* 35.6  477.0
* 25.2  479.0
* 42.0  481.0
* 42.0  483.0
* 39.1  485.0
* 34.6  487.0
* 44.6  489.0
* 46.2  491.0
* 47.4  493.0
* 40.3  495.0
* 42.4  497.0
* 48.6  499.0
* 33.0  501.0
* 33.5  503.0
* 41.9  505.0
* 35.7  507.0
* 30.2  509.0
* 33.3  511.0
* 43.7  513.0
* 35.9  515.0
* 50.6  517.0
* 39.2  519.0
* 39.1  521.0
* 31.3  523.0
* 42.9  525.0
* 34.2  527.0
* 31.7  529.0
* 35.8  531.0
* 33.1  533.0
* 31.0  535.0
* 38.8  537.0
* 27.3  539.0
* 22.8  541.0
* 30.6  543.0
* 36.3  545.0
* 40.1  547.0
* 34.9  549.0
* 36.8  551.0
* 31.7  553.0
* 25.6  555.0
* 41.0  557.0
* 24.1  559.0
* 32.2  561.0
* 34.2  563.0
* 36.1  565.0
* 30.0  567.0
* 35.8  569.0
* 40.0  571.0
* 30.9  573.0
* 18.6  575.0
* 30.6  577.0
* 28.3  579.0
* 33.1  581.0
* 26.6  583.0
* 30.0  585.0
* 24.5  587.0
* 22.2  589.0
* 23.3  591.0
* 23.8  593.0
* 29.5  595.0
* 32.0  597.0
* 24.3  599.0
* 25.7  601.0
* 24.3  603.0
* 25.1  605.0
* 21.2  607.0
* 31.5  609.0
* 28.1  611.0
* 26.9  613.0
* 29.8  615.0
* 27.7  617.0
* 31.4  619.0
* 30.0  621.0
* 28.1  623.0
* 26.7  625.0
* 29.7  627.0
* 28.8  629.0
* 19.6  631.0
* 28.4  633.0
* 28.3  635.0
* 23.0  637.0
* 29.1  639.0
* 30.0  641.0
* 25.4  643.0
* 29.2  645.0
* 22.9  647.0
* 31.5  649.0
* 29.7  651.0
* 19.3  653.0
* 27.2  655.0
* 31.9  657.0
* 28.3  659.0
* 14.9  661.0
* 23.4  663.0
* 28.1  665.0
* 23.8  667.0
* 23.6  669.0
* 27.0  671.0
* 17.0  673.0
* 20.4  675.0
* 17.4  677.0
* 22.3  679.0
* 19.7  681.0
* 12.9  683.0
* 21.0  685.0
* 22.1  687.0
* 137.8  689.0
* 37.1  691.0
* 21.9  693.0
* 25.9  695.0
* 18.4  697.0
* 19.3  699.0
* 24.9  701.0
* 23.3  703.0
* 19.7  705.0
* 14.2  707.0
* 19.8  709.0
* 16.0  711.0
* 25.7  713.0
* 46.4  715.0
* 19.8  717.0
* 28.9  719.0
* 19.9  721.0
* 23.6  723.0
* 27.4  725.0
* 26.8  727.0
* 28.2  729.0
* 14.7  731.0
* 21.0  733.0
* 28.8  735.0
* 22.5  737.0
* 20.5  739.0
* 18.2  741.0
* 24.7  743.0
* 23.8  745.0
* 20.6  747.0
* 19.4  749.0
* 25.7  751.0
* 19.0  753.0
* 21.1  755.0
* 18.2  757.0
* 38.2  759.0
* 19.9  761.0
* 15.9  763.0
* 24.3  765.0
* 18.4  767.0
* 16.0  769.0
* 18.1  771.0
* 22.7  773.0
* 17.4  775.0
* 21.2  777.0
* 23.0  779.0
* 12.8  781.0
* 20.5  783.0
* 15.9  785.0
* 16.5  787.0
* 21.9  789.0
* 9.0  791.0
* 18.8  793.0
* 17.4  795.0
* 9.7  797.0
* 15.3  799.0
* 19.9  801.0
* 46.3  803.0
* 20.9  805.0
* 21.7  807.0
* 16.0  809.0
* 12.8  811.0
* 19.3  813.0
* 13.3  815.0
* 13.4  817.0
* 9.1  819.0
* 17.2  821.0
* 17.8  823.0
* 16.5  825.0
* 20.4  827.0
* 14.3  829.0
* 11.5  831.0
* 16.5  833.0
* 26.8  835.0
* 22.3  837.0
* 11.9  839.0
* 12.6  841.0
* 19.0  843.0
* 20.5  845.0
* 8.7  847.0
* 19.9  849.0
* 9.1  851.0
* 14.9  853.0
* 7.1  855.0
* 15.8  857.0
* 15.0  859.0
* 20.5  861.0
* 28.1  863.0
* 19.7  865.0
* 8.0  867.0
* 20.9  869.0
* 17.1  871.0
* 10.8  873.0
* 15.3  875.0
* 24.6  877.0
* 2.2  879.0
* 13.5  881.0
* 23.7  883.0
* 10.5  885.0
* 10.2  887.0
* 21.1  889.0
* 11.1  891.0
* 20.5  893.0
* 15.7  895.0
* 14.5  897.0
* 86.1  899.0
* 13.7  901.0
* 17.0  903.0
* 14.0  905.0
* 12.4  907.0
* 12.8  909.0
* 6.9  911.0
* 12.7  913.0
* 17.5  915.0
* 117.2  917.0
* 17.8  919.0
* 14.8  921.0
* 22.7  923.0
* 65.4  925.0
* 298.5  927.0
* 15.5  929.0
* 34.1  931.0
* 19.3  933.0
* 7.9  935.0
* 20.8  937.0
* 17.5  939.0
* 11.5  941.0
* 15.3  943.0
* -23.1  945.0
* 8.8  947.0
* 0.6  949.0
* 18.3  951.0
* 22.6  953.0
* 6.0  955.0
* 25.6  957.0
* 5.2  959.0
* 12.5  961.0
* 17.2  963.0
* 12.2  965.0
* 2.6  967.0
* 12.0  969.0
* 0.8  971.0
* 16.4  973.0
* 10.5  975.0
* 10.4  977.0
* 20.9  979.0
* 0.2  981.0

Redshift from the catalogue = 0.849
